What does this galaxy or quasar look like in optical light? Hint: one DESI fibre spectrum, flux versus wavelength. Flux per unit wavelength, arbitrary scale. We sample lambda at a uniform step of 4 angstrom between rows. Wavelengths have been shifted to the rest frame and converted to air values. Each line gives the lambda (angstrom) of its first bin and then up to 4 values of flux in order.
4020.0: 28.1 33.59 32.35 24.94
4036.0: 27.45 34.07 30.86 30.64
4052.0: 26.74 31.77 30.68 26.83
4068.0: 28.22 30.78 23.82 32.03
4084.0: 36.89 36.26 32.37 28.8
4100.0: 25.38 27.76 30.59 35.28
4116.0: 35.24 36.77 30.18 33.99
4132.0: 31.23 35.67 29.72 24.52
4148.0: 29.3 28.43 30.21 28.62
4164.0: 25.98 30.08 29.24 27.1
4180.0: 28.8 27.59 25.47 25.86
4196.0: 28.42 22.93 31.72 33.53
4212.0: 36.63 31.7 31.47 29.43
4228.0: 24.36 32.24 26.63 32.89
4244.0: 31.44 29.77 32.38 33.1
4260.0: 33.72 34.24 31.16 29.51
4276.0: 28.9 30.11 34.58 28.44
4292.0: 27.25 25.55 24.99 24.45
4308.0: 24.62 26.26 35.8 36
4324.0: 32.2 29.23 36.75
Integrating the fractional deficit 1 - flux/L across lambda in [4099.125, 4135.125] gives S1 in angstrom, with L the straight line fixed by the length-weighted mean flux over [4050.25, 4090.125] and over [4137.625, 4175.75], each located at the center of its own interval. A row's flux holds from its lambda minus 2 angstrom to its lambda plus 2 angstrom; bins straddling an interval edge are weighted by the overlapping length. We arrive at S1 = -3.43 angstrom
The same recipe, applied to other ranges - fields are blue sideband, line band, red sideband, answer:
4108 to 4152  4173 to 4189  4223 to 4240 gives 1.49 angstrom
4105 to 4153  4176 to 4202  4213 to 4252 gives 3.65 angstrom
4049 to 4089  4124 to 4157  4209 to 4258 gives 0.24 angstrom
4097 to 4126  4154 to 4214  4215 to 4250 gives 3.43 angstrom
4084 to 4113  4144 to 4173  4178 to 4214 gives 1.27 angstrom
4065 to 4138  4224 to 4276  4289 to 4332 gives -1.83 angstrom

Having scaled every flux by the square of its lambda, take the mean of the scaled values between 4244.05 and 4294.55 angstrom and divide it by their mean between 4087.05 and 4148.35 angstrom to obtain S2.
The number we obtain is 1.1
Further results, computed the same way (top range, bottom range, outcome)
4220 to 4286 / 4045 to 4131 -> 1.08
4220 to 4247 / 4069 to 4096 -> 1.01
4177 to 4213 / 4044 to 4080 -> 1.06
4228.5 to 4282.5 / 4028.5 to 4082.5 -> 1.17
